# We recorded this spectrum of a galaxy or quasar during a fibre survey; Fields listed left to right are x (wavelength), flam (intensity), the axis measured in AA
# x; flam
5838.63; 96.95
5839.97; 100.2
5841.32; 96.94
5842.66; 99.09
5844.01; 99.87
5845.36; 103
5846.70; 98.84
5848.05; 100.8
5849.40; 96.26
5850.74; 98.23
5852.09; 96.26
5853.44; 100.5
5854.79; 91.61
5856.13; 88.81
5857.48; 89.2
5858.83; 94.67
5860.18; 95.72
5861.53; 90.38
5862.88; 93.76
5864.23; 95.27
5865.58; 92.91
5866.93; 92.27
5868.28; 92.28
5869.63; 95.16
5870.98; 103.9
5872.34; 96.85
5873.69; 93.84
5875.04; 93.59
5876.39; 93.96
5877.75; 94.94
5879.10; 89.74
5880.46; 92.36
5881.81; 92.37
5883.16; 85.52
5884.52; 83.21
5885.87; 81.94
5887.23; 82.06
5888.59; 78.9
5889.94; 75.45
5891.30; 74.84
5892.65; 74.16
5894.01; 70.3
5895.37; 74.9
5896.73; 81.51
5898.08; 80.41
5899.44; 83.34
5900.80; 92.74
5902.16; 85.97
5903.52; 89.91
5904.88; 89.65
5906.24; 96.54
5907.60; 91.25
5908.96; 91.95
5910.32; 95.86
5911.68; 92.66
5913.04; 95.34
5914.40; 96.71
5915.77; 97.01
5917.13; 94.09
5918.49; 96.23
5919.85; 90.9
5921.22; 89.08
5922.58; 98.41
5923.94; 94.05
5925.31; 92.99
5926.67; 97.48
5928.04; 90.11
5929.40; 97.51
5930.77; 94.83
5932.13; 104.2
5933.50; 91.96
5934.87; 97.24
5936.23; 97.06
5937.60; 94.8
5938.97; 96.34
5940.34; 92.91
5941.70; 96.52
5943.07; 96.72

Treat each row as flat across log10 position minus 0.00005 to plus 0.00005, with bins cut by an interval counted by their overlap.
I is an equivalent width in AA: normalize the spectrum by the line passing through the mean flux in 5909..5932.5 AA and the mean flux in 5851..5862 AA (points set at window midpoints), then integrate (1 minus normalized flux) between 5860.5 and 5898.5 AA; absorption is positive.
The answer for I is 2.7 AA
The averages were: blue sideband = 93.6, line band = 87.5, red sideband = 95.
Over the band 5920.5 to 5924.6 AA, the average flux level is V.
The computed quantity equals 93.8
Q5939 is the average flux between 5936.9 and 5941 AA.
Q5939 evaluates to 94.5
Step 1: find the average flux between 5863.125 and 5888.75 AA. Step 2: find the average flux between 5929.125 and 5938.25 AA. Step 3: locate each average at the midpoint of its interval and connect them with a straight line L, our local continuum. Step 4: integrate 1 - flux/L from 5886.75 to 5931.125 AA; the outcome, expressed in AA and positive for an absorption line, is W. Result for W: 2.7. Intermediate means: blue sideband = 91.4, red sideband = 96.7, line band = 88.7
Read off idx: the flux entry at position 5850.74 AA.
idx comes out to 98.23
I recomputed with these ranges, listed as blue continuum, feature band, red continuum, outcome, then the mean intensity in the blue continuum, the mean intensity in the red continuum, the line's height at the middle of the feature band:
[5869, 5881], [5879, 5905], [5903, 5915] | 3.17 AA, 94.9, 93.4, 94.1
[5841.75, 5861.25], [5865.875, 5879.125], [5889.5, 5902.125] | -1.00 AA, 96.5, 79.1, 88.2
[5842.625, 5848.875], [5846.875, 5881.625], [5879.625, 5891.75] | -0.91 AA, 100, 83.2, 92.3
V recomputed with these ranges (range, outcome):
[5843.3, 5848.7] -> 101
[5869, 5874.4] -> 97.4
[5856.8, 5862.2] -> 92.4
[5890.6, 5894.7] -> 73.1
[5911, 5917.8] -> 95.1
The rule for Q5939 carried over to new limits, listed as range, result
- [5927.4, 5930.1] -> 93.9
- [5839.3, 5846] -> 99.7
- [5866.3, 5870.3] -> 93.3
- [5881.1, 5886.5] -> 86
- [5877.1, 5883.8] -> 91.1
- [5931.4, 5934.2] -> 98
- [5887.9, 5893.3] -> 75.9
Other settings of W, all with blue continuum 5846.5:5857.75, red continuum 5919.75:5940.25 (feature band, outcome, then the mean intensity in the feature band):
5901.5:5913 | 0.4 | 92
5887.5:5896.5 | 1.9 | 75.4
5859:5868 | 0.2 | 93.4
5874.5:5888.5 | 1.0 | 88.5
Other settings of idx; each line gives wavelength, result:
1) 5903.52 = 89.91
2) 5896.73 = 81.51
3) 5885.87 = 81.94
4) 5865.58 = 92.91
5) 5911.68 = 92.66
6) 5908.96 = 91.95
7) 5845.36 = 103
